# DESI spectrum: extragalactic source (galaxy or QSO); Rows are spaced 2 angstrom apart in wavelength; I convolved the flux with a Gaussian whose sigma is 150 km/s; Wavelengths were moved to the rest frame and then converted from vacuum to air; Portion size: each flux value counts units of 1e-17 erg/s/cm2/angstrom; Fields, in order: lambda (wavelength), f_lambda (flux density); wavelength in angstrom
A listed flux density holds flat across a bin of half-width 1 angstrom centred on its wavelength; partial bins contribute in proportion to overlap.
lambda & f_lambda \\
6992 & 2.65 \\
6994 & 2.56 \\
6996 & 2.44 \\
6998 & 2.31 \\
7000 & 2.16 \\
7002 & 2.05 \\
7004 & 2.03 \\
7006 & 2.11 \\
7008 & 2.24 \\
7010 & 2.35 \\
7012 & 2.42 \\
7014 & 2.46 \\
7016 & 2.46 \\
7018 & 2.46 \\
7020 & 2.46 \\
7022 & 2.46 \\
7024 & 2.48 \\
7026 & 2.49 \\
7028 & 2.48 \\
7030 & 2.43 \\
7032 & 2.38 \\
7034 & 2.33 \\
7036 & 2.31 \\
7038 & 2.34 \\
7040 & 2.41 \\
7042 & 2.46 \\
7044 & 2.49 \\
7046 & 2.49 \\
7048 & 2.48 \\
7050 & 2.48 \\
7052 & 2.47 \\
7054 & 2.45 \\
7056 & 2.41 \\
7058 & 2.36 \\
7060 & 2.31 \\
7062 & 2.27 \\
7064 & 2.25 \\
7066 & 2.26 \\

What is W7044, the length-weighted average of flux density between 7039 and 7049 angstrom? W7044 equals 2.47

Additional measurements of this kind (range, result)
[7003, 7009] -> 2.13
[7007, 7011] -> 2.29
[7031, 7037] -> 2.34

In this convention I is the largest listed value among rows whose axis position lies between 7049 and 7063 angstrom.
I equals 2.48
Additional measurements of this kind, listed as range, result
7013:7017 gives 2.46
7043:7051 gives 2.49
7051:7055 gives 2.47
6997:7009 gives 2.31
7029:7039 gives 2.43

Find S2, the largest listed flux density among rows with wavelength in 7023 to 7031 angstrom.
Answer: 2.49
